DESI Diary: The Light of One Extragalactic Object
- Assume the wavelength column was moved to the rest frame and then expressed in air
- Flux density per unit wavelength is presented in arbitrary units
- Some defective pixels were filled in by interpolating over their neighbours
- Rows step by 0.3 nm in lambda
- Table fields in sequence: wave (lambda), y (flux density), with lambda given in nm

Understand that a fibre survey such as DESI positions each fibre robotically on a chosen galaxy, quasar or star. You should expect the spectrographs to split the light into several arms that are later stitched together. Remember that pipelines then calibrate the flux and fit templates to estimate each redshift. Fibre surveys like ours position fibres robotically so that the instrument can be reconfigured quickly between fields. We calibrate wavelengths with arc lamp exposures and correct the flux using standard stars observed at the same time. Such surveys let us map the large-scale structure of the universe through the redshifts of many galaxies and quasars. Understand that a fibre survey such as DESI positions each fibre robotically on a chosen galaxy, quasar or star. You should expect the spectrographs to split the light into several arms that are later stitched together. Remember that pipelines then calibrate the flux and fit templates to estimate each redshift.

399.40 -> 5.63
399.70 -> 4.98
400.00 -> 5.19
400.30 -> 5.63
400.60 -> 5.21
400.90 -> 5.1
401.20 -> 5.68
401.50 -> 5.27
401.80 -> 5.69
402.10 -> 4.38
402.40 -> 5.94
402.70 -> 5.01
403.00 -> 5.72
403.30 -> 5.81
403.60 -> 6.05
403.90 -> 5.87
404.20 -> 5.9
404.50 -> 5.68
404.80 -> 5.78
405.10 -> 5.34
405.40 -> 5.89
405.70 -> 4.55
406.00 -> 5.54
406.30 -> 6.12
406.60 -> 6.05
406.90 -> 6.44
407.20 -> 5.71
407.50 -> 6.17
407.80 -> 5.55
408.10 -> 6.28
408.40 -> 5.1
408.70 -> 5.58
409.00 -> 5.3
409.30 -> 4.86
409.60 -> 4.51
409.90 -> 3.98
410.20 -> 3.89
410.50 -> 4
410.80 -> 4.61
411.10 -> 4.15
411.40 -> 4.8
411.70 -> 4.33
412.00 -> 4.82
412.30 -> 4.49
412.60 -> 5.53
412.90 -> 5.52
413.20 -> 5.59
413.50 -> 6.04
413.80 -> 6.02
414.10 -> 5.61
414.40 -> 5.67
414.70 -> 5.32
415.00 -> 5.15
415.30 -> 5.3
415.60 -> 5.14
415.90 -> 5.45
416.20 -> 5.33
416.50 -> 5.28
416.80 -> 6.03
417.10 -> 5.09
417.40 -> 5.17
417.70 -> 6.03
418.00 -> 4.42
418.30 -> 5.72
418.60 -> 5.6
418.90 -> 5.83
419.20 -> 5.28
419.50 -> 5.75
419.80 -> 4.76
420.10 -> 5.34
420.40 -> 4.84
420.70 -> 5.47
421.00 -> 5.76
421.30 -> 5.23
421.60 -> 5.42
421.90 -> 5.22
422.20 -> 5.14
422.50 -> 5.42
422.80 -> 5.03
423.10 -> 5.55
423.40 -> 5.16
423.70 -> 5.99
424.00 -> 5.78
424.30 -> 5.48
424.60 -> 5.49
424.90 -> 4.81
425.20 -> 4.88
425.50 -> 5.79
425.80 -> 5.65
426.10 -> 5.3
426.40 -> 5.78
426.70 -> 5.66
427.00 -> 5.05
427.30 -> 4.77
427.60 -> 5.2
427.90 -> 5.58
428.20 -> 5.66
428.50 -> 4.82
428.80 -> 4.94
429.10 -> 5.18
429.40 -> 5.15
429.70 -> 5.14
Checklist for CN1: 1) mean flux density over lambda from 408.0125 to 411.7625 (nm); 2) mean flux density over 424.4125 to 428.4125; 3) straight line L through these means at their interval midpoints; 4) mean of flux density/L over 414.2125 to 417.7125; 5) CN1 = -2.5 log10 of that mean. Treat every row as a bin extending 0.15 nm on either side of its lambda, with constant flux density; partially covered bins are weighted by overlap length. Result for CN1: -0.095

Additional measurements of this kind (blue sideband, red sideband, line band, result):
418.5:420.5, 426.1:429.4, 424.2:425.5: 0.01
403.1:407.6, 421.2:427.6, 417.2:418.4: 0.04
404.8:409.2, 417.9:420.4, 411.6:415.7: 0.03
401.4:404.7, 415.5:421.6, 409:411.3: 0.25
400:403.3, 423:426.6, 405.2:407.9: -0.07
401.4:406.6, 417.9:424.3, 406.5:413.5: 0.08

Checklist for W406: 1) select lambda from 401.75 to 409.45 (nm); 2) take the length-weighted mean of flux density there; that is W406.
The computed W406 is 5.63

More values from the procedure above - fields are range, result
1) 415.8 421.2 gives 5.4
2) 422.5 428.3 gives 5.4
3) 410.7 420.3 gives 5.29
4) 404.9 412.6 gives 5.13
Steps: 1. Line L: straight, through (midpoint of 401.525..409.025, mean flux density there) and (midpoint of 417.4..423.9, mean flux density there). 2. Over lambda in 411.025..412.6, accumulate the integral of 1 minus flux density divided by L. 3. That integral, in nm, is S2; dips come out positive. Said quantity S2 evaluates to 0.26 nm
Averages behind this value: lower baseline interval 5.66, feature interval 4.63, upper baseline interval 5.38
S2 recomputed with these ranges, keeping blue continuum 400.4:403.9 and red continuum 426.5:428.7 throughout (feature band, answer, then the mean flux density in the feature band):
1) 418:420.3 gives -0.027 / 5.39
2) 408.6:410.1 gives 0.171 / 4.79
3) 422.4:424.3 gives -0.072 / 5.49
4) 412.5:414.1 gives -0.108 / 5.73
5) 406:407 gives -0.123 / 6.09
